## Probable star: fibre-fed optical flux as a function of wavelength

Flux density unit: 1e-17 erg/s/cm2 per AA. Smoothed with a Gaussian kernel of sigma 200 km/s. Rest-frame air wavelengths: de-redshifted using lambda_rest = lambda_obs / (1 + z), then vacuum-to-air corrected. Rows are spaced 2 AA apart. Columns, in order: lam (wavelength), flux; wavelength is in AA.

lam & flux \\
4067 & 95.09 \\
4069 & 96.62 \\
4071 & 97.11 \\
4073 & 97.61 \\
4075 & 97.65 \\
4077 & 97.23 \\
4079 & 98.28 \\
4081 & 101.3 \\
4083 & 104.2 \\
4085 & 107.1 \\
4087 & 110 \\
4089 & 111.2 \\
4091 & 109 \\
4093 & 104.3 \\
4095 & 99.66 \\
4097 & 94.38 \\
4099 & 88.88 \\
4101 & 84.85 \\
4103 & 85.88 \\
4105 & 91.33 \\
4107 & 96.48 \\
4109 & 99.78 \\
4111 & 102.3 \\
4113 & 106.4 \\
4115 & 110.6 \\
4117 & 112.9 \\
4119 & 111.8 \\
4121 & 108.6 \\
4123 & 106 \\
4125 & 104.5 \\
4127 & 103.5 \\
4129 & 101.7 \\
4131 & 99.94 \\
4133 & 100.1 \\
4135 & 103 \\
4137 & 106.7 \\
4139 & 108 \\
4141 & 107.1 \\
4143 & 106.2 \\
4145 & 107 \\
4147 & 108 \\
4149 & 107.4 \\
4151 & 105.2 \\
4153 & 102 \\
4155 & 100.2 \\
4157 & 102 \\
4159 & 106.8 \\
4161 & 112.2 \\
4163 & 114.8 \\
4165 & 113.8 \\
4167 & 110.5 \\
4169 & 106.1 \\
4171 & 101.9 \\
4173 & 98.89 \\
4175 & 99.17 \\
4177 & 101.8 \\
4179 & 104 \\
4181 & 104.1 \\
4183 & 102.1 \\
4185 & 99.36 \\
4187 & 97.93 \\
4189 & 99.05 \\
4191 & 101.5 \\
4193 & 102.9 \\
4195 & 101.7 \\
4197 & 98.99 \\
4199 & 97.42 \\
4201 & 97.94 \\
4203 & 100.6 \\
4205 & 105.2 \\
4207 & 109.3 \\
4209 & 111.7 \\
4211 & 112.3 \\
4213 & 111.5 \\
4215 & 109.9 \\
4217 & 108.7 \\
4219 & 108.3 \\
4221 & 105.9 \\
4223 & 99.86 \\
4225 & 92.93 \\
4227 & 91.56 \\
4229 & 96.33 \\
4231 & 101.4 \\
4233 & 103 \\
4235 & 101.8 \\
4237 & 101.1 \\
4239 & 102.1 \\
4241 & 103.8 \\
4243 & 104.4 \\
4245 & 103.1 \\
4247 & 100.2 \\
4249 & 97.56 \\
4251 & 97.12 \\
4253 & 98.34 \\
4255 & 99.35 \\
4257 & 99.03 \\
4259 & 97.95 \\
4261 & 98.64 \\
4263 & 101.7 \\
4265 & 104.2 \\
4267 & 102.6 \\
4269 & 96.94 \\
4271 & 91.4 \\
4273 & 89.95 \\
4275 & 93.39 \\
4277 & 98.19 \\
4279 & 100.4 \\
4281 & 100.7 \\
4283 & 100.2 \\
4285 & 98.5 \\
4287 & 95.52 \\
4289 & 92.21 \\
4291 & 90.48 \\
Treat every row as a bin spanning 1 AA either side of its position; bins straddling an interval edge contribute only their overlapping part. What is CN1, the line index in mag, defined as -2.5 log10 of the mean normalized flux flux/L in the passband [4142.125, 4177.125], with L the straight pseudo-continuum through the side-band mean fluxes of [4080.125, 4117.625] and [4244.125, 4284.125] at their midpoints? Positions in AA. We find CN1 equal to -0.06 mag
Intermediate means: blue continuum 101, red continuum 98.5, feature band 106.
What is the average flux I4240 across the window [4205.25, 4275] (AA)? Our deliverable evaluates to 102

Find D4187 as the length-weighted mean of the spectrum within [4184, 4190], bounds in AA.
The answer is 98.8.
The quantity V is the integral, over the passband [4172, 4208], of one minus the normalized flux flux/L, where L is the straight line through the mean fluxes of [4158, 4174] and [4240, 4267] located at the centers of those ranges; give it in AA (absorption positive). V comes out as 1.63 AA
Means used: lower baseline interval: 108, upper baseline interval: 100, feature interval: 101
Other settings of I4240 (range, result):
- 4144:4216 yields 105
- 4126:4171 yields 106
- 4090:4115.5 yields 97.7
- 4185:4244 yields 103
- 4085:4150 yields 103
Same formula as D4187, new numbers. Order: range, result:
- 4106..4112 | 99.5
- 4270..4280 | 94.7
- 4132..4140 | 104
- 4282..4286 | 99.3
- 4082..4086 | 106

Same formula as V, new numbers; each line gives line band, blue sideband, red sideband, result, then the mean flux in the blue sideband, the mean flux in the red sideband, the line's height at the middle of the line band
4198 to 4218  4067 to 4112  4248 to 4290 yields -1.7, 98.8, 97.8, 98.1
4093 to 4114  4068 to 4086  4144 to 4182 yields 1.3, 99.7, 106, 101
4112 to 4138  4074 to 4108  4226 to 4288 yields -1.8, 98.9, 99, 98.9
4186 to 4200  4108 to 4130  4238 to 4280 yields 0.3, 106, 99.1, 102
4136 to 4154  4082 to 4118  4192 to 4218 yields -0.6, 101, 105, 103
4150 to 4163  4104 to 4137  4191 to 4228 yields -0.2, 104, 104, 104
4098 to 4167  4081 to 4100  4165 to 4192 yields -0.7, 103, 102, 103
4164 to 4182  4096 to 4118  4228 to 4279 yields -1.1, 97.6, 99.4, 98.4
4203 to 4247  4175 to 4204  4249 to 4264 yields -1.8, 101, 98.8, 99.6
